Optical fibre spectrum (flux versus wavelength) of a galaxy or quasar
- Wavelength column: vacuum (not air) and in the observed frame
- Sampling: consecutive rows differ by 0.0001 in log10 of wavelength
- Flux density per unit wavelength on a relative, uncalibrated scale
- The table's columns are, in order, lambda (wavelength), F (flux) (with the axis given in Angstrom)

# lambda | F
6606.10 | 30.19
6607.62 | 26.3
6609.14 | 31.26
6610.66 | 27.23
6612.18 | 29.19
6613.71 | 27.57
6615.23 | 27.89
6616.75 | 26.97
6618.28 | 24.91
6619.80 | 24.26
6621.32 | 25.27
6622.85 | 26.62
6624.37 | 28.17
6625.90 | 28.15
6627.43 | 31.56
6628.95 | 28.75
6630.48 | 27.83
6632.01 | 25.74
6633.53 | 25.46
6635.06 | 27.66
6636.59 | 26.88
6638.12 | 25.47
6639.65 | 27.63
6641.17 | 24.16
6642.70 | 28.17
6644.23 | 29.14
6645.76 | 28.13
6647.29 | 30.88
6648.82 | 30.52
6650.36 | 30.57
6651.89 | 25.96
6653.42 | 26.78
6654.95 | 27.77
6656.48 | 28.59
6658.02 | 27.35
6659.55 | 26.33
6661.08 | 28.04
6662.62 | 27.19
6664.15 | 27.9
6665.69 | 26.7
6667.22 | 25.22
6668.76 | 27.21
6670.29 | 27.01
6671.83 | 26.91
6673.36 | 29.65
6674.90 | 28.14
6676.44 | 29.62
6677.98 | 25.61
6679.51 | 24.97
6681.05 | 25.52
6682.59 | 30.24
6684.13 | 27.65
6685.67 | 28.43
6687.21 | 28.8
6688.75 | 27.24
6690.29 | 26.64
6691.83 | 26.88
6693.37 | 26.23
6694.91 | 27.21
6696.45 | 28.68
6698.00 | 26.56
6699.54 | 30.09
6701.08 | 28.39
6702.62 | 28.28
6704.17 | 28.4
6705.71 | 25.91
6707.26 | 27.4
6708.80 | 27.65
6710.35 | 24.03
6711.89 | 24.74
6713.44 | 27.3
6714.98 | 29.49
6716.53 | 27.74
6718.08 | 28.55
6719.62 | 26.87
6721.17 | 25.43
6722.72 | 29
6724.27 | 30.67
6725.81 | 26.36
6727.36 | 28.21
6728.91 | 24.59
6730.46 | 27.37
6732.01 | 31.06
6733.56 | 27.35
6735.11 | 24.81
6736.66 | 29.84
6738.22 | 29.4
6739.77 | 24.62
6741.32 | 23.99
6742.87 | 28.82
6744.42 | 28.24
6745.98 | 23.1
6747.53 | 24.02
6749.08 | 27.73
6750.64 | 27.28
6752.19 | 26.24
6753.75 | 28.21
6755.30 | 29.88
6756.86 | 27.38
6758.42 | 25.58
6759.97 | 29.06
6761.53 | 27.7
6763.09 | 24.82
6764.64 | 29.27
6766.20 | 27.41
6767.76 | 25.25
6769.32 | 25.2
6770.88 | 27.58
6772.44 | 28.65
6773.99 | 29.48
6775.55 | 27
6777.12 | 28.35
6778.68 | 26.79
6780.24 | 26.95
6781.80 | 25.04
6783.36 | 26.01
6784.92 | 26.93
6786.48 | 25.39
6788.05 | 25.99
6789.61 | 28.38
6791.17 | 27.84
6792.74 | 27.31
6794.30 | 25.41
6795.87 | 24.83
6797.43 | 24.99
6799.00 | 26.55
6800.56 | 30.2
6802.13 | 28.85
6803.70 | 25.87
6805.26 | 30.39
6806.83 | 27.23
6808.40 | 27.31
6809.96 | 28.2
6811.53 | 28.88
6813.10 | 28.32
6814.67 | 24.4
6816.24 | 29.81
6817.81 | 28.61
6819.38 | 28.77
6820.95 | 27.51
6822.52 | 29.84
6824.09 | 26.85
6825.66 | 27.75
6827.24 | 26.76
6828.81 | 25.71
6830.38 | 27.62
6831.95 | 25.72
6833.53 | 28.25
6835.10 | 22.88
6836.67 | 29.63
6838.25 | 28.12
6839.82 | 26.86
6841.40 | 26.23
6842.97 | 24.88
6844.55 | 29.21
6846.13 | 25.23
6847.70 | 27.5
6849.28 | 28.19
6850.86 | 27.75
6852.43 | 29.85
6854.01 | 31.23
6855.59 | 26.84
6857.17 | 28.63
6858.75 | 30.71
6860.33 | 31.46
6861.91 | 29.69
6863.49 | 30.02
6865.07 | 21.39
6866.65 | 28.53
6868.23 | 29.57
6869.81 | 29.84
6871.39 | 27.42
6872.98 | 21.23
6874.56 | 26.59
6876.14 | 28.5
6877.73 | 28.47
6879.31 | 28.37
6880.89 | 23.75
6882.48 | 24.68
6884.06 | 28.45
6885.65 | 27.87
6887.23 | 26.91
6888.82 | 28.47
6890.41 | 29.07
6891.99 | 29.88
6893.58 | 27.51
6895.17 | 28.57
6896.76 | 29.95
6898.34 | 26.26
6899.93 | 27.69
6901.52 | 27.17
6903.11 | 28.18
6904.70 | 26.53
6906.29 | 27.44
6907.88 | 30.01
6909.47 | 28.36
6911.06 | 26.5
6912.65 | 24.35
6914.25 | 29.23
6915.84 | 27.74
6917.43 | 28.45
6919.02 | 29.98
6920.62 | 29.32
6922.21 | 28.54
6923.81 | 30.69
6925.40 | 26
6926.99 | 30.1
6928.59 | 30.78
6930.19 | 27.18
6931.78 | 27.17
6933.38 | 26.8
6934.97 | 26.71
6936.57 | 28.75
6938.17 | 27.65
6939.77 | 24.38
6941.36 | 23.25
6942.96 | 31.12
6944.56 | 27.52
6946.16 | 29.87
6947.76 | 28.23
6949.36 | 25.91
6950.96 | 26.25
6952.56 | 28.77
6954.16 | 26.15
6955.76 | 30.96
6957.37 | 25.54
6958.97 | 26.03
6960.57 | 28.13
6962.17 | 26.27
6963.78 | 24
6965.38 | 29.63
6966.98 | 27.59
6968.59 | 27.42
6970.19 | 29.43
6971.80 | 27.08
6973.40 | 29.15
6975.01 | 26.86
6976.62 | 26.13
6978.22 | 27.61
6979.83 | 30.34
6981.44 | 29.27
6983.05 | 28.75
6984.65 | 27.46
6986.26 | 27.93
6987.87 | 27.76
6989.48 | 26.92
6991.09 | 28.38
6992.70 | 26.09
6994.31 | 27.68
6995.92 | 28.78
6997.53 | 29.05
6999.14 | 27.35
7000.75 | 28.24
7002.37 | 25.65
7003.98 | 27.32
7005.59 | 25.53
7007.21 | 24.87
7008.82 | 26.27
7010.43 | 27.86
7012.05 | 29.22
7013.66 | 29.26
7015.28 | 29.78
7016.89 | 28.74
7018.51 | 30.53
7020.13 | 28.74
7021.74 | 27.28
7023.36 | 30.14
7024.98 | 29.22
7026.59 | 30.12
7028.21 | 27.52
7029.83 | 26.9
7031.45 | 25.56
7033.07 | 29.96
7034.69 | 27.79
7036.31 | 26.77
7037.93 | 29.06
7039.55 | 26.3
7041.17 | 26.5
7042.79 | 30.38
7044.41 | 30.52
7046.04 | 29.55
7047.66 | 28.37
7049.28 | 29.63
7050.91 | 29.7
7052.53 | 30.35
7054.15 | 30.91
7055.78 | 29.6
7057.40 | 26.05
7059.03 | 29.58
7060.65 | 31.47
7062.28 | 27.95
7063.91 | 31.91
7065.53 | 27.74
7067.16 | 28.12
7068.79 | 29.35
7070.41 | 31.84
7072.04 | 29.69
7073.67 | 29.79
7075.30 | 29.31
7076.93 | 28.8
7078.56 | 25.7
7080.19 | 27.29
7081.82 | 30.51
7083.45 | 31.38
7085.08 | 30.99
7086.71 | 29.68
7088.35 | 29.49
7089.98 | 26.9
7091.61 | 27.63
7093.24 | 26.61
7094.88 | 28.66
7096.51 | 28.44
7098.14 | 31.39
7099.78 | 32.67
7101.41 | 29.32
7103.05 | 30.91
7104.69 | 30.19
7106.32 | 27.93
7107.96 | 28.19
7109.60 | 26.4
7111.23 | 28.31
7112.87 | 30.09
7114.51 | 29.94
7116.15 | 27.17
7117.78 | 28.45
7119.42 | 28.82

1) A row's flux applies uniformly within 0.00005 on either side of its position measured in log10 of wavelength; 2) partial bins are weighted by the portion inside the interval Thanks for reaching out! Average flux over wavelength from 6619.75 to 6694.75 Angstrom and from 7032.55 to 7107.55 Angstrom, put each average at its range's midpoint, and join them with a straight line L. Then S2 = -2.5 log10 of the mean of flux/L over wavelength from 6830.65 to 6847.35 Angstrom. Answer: 0.06 mag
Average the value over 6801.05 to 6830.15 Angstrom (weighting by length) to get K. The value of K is 27.9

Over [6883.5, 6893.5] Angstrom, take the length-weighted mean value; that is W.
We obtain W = 28.4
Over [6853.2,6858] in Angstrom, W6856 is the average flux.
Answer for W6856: 28.9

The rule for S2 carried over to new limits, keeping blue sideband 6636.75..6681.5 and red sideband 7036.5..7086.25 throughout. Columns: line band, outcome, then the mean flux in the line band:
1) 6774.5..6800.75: 0.056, 26.7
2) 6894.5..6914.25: 0.036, 27.6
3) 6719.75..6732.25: 0.005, 27.6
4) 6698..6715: 0.016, 27.3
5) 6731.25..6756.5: 0.028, 27.2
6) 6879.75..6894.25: 0.041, 27.4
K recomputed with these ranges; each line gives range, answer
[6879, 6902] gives 27.6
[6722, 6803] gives 27.1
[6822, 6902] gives 27.6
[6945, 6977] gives 27.5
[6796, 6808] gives 27.6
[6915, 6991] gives 27.8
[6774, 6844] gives 27.2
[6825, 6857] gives 27.3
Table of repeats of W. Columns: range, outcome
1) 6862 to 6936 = 27.8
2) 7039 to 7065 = 29.3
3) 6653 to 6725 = 27.5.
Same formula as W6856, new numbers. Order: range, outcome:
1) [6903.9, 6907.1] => 27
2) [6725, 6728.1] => 27.4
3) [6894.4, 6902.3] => 27.9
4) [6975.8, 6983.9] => 28.4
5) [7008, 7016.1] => 28.5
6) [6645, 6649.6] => 29.8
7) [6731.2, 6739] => 28.5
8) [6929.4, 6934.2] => 27.1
